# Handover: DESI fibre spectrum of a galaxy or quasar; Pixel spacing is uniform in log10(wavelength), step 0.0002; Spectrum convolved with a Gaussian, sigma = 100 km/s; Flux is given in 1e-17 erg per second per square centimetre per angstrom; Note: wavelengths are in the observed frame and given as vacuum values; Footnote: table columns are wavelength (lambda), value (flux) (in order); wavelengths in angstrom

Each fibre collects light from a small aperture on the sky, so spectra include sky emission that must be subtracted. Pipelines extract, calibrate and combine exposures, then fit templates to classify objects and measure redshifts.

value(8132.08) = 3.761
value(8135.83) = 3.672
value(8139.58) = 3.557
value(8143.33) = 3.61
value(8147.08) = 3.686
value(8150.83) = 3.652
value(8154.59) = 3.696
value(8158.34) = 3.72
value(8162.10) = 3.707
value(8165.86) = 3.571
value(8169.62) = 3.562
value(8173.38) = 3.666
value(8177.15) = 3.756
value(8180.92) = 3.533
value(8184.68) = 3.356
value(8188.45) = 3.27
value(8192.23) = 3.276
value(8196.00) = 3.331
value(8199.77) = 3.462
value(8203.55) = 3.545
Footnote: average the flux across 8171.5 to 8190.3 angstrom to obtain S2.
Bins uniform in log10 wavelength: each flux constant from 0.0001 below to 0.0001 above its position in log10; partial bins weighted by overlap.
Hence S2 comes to 3.52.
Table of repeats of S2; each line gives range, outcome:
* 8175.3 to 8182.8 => 3.64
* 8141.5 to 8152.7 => 3.65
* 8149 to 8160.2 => 3.69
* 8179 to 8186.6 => 3.45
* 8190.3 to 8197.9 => 3.3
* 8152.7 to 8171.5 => 3.65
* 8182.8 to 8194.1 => 3.3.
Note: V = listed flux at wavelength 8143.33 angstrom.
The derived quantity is 3.61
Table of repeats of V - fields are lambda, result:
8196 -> 3.331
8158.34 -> 3.72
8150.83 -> 3.652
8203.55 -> 3.545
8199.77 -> 3.462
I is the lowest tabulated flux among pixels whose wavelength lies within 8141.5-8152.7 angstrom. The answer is 3.61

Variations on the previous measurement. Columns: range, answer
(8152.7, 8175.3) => 3.562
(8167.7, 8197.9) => 3.27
